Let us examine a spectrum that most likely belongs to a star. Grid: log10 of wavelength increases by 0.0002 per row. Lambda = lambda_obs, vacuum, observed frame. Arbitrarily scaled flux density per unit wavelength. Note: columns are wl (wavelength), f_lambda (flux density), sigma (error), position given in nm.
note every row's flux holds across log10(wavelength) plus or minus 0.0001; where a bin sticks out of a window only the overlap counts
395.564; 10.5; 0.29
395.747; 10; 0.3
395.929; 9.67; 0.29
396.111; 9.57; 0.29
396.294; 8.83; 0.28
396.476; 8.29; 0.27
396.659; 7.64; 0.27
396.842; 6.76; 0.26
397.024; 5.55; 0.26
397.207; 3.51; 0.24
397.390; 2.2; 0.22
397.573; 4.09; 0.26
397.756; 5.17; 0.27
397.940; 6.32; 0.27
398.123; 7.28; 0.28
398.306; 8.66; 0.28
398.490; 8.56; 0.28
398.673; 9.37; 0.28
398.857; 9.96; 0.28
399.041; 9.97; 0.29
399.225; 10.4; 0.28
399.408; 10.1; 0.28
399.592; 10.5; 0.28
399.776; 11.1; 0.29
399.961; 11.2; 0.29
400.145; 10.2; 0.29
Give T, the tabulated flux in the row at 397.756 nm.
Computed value 5.17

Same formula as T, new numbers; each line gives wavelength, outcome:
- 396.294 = 8.83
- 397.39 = 2.2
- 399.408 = 10.1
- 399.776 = 11.1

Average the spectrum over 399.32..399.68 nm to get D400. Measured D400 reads 10.3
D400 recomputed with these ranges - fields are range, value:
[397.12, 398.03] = 4.26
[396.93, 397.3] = 4.55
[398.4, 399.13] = 9.46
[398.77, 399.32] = 10.1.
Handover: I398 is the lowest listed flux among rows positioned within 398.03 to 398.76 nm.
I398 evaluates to 7.28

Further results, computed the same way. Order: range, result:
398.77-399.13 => 9.96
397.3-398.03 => 2.2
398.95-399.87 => 9.97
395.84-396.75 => 7.64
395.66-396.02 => 9.67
